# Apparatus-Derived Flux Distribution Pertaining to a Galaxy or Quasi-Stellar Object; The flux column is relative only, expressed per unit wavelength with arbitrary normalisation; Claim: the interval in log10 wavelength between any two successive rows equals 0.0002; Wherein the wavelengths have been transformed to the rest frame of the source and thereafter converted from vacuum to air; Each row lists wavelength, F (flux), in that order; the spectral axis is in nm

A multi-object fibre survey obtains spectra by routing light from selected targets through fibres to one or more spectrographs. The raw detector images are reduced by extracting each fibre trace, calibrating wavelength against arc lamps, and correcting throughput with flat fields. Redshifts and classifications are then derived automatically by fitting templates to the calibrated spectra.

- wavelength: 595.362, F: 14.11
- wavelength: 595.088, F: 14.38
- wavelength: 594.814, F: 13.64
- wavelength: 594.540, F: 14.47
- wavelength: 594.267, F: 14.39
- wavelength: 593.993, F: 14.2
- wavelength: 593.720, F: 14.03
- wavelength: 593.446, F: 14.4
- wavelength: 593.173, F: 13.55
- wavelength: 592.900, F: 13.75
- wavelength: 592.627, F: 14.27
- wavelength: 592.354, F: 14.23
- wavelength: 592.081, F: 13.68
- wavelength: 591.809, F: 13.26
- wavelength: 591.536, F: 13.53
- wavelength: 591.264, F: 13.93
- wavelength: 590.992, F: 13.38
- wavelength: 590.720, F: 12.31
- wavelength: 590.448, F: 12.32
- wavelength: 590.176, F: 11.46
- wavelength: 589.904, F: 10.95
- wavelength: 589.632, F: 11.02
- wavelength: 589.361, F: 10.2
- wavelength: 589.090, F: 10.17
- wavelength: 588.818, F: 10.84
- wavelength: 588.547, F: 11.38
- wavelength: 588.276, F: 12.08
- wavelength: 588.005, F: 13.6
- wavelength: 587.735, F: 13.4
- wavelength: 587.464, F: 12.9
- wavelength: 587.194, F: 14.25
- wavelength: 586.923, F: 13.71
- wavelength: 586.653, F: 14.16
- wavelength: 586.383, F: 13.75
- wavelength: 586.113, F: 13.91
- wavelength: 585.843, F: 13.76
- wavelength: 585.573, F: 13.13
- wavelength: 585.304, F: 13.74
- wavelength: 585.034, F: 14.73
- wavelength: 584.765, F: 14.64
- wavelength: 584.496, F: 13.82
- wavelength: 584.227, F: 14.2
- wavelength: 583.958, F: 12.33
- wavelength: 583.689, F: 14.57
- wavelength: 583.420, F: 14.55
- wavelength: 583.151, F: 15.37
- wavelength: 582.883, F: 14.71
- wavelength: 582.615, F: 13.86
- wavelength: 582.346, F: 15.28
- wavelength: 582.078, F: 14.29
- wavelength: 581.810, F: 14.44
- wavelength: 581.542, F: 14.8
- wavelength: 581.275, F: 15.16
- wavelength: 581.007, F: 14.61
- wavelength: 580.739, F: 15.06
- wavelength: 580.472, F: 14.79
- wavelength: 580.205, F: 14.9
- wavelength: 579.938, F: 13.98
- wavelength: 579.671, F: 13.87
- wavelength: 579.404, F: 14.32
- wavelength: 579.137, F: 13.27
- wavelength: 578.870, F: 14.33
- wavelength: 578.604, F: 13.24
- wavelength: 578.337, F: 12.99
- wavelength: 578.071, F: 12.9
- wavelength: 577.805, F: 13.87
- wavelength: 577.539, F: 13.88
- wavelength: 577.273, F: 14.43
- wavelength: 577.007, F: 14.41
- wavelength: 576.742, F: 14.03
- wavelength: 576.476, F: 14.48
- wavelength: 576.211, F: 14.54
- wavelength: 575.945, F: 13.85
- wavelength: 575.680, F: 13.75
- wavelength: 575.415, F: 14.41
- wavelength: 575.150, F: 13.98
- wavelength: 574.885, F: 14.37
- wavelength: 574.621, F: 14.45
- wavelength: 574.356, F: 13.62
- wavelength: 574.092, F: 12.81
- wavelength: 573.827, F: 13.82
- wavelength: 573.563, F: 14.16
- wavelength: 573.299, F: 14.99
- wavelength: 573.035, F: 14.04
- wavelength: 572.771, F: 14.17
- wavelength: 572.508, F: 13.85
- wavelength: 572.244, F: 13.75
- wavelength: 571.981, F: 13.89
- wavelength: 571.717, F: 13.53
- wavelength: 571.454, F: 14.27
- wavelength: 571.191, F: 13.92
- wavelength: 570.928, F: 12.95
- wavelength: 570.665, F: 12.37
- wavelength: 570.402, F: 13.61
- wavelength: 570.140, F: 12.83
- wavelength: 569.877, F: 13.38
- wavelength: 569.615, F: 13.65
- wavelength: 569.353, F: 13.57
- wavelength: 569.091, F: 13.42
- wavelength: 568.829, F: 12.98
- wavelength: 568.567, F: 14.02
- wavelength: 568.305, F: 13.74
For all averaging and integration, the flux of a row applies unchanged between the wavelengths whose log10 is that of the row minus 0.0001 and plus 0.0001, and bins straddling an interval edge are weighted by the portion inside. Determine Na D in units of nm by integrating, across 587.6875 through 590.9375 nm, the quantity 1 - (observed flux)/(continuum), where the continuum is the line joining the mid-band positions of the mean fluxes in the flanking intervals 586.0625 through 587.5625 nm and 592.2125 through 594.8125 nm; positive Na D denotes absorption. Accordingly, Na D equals 0.53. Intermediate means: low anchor 13.8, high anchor 14.1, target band 11.6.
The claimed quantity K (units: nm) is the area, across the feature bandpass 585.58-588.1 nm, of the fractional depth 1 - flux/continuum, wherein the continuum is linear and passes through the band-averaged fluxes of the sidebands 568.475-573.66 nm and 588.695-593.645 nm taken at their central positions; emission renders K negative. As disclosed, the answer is -0.161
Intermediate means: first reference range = 13.7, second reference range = 12.6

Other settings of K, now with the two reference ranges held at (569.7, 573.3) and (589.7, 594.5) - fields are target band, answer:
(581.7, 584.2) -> -0.16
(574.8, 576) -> -0.04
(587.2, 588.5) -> 0.04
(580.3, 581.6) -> -0.13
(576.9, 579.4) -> -0.03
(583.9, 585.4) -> -0.06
